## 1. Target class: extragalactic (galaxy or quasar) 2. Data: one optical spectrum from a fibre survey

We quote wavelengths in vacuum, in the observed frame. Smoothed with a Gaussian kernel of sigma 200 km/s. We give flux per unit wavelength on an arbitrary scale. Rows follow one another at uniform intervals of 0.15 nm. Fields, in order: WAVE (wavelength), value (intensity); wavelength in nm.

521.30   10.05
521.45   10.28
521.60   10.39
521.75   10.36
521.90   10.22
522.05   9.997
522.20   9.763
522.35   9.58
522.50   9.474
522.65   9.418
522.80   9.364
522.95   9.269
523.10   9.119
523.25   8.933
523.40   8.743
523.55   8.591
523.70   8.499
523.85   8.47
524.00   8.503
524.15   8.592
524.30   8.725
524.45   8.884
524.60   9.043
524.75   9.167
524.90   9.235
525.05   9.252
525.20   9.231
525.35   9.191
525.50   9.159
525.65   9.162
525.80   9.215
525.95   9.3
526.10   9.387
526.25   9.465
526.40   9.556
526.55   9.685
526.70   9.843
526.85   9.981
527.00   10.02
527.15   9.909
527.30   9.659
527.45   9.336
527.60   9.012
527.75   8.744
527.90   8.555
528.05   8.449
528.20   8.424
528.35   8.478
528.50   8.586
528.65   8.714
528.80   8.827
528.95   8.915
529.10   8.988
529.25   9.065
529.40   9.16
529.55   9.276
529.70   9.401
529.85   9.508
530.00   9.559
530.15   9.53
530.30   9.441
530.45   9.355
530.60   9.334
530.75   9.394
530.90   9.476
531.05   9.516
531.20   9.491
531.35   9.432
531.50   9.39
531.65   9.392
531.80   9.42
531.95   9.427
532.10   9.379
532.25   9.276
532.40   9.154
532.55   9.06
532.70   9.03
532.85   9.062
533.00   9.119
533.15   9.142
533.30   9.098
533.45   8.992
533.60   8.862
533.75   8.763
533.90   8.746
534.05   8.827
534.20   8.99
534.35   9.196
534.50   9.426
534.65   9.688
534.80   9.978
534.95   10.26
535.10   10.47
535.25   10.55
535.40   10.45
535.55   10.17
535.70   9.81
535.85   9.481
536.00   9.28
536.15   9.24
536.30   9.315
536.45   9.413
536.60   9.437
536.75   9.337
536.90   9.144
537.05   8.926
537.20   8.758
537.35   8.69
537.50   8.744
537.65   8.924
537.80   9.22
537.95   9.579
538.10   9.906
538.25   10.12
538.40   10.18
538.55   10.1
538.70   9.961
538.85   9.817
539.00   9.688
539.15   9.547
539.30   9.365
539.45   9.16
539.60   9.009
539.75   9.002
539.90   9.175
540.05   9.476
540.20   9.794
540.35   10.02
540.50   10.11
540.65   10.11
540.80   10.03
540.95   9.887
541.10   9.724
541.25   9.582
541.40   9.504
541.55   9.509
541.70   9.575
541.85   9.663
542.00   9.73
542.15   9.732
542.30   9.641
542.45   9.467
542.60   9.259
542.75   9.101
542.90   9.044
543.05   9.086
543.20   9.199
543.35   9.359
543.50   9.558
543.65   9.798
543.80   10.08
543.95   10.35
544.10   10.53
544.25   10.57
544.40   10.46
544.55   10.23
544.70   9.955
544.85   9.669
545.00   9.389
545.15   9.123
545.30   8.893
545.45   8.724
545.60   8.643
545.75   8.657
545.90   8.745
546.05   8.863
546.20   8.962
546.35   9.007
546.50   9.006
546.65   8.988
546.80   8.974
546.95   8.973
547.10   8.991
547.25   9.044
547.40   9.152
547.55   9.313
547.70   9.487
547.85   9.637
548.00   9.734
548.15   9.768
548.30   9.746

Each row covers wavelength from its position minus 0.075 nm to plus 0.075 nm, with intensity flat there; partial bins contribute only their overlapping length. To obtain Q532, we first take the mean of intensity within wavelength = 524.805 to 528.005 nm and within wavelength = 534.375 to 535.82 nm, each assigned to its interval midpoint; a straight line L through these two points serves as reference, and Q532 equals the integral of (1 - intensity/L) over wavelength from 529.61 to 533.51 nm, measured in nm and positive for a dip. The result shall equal 0.176 nm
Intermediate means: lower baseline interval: 9.37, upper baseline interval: 10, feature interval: 9.32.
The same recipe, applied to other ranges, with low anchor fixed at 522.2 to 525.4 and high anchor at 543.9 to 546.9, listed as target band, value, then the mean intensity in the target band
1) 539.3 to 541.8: -0.08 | 9.6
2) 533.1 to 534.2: 0.03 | 8.92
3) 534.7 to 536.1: -0.12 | 10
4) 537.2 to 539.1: -0.06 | 9.54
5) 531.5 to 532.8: -0.02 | 9.27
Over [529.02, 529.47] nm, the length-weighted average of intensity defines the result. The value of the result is 9.07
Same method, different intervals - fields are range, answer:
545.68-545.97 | 8.7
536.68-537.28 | 9.04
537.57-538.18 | 9.41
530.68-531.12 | 9.46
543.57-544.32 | 10.3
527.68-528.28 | 8.54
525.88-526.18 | 9.35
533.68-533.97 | 8.75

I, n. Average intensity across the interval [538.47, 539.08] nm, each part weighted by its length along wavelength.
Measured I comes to 9.89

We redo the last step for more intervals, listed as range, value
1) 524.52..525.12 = 9.17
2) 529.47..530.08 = 9.43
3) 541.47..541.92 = 9.58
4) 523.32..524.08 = 8.56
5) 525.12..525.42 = 9.21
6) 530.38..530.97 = 9.39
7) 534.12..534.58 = 9.21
